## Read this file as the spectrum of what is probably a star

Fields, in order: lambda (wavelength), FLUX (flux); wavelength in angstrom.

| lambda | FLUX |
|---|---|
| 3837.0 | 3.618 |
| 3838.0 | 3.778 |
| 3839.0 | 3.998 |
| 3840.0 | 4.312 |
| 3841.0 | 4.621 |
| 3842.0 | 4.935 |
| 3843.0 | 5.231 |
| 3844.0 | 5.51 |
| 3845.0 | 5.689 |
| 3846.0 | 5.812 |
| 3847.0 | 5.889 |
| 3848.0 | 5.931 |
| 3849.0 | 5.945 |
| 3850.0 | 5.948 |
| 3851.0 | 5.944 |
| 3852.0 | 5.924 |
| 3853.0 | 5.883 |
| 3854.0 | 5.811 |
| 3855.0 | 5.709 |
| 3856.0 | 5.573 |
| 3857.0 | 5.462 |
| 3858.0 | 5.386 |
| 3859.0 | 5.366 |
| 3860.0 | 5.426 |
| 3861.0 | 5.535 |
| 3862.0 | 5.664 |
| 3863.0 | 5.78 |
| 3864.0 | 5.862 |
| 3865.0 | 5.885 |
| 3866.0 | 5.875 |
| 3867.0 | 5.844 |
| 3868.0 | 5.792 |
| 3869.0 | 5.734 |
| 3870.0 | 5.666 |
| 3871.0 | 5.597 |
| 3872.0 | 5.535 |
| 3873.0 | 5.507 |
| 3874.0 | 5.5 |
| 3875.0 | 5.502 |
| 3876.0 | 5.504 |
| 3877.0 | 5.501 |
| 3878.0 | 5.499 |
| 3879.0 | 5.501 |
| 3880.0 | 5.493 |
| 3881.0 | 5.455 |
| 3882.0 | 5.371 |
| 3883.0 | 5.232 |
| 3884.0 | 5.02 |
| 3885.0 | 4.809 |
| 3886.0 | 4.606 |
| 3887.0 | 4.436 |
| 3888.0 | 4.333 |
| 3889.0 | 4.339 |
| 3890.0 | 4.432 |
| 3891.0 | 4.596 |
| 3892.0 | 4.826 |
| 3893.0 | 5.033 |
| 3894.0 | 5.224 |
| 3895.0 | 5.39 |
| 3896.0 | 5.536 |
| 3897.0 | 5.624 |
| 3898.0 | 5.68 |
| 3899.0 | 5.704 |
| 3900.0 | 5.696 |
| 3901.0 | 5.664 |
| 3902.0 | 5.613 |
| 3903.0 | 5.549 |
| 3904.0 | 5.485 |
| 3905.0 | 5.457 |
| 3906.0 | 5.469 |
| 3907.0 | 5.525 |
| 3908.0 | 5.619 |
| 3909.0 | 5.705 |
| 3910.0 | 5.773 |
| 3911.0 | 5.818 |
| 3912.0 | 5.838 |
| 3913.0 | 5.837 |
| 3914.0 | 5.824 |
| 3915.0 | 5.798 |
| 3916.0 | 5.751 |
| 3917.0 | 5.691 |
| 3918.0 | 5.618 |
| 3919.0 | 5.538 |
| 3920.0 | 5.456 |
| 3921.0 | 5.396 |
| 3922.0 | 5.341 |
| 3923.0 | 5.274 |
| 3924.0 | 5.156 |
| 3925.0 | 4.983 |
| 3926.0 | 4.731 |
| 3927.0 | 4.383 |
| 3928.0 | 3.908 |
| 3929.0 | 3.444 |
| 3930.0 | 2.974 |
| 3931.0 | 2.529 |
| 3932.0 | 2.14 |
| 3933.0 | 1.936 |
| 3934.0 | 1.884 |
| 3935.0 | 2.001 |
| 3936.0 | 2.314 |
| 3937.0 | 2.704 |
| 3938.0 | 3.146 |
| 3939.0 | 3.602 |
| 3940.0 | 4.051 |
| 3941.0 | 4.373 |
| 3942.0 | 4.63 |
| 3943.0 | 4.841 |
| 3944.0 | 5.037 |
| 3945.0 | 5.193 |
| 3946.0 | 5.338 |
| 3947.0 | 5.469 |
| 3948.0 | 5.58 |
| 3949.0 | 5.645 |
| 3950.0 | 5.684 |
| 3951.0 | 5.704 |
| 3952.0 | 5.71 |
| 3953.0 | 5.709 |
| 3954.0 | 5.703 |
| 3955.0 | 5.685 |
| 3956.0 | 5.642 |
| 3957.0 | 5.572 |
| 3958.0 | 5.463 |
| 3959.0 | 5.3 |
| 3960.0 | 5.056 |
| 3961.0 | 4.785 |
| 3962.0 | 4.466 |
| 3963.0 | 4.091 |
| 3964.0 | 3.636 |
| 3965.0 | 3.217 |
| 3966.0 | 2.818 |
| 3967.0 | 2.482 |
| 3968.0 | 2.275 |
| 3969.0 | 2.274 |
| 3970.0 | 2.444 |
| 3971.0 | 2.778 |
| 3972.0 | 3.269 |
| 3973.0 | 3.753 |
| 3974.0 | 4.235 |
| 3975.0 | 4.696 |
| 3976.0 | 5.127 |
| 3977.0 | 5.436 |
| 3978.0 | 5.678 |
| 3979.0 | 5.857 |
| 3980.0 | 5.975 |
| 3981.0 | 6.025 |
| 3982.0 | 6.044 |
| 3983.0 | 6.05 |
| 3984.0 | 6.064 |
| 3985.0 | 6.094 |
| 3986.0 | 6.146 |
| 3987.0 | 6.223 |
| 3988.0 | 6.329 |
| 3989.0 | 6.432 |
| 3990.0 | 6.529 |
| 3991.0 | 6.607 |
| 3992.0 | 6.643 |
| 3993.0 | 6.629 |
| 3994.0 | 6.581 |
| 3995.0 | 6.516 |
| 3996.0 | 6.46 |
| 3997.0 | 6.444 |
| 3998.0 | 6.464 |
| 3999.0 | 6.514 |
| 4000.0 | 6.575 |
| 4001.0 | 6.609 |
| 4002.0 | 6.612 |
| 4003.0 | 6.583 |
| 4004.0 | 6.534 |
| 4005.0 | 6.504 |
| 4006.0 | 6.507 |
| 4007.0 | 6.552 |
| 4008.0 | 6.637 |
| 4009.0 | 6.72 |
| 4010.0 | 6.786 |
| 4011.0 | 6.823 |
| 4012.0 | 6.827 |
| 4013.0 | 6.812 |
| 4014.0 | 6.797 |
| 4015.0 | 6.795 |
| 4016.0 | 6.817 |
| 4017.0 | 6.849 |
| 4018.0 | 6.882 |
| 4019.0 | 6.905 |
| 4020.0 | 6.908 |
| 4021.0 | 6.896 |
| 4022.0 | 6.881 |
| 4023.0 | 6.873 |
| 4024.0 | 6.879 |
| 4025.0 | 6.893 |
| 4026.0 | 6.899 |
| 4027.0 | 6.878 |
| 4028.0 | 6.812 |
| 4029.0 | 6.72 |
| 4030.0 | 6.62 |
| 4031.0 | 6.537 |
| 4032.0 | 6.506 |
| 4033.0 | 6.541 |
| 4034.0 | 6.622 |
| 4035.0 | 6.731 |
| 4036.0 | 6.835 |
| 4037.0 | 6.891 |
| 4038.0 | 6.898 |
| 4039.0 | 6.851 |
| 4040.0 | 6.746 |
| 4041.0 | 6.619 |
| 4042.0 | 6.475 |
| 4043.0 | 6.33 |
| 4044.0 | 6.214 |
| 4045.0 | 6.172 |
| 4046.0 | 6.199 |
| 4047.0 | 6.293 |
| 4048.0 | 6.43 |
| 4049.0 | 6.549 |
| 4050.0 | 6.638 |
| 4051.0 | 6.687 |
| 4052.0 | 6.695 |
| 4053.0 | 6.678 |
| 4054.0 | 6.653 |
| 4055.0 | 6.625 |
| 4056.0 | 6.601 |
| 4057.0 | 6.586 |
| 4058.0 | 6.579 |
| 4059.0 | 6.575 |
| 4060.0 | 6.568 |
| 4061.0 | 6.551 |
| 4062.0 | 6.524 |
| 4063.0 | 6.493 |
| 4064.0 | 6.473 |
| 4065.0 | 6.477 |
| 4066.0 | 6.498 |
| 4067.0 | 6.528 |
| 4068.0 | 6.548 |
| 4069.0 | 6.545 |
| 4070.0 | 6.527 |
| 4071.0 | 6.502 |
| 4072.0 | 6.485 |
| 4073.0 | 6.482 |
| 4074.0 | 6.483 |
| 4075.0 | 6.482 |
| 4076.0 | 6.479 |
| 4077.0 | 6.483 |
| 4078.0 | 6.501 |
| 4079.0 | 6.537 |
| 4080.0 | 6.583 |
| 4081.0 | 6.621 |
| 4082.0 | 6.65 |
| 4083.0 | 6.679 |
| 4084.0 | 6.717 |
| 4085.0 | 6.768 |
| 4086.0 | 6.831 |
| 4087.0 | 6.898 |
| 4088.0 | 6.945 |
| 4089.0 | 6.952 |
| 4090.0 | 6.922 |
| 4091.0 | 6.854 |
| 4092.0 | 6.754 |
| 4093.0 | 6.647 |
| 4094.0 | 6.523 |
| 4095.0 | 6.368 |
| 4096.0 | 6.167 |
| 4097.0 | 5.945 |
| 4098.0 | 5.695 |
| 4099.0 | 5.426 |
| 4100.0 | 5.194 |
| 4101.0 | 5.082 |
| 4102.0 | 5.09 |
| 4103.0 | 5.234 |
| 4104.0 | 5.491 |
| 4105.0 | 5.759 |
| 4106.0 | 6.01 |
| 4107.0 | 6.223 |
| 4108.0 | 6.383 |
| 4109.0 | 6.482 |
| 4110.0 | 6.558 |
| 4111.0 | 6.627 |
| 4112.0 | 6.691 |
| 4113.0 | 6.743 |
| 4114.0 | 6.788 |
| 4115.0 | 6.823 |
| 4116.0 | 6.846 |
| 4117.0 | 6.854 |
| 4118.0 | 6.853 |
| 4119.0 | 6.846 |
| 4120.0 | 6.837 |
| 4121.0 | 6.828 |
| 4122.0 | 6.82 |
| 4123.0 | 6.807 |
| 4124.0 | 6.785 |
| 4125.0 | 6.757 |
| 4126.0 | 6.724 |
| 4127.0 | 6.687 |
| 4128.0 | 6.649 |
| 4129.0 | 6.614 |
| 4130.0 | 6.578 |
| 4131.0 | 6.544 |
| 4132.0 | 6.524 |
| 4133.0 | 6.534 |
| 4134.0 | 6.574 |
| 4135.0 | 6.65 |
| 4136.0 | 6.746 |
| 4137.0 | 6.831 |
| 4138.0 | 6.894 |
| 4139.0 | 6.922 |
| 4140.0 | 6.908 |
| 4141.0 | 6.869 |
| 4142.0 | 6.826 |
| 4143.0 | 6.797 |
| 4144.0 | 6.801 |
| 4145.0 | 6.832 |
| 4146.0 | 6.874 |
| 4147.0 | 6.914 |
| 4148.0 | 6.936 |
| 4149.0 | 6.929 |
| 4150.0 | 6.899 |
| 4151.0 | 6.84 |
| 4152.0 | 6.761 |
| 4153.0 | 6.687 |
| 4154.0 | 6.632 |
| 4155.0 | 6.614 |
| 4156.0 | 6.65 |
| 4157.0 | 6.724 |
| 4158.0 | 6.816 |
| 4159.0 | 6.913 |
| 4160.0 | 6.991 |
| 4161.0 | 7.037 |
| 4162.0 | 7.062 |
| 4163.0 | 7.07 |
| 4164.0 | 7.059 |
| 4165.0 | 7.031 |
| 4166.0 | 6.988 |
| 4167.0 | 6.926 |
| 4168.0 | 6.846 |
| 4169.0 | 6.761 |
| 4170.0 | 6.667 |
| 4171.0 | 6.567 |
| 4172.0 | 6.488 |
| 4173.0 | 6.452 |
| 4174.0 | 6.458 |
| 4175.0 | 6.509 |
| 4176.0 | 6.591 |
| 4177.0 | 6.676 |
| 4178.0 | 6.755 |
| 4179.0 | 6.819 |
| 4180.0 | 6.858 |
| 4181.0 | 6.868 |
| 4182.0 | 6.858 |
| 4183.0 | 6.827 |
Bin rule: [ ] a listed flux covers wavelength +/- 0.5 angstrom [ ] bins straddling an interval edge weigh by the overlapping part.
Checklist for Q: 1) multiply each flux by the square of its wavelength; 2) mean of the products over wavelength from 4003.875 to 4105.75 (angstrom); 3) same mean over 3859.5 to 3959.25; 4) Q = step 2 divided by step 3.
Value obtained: 1.4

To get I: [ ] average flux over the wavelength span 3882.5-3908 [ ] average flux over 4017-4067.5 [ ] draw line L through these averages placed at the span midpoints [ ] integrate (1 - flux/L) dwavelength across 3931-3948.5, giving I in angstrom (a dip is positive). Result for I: 5.88 angstrom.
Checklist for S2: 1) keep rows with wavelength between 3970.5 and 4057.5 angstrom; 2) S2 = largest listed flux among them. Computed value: 6.908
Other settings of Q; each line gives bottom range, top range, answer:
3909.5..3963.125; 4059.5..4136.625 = 1.48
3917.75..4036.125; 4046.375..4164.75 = 1.29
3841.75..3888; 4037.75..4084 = 1.30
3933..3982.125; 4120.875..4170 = 1.69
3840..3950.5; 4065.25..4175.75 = 1.45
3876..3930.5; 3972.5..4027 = 1.28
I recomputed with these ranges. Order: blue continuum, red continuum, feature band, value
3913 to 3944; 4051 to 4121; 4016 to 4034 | -3.9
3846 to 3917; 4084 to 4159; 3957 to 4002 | 5.5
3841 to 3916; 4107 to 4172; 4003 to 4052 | -3.6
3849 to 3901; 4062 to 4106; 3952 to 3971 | 5.1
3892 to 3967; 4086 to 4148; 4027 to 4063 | -4.4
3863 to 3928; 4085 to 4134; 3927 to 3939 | 6.1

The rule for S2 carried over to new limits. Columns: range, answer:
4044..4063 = 6.695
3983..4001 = 6.643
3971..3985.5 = 6.094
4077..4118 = 6.952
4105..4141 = 6.922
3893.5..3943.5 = 5.838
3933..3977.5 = 5.71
